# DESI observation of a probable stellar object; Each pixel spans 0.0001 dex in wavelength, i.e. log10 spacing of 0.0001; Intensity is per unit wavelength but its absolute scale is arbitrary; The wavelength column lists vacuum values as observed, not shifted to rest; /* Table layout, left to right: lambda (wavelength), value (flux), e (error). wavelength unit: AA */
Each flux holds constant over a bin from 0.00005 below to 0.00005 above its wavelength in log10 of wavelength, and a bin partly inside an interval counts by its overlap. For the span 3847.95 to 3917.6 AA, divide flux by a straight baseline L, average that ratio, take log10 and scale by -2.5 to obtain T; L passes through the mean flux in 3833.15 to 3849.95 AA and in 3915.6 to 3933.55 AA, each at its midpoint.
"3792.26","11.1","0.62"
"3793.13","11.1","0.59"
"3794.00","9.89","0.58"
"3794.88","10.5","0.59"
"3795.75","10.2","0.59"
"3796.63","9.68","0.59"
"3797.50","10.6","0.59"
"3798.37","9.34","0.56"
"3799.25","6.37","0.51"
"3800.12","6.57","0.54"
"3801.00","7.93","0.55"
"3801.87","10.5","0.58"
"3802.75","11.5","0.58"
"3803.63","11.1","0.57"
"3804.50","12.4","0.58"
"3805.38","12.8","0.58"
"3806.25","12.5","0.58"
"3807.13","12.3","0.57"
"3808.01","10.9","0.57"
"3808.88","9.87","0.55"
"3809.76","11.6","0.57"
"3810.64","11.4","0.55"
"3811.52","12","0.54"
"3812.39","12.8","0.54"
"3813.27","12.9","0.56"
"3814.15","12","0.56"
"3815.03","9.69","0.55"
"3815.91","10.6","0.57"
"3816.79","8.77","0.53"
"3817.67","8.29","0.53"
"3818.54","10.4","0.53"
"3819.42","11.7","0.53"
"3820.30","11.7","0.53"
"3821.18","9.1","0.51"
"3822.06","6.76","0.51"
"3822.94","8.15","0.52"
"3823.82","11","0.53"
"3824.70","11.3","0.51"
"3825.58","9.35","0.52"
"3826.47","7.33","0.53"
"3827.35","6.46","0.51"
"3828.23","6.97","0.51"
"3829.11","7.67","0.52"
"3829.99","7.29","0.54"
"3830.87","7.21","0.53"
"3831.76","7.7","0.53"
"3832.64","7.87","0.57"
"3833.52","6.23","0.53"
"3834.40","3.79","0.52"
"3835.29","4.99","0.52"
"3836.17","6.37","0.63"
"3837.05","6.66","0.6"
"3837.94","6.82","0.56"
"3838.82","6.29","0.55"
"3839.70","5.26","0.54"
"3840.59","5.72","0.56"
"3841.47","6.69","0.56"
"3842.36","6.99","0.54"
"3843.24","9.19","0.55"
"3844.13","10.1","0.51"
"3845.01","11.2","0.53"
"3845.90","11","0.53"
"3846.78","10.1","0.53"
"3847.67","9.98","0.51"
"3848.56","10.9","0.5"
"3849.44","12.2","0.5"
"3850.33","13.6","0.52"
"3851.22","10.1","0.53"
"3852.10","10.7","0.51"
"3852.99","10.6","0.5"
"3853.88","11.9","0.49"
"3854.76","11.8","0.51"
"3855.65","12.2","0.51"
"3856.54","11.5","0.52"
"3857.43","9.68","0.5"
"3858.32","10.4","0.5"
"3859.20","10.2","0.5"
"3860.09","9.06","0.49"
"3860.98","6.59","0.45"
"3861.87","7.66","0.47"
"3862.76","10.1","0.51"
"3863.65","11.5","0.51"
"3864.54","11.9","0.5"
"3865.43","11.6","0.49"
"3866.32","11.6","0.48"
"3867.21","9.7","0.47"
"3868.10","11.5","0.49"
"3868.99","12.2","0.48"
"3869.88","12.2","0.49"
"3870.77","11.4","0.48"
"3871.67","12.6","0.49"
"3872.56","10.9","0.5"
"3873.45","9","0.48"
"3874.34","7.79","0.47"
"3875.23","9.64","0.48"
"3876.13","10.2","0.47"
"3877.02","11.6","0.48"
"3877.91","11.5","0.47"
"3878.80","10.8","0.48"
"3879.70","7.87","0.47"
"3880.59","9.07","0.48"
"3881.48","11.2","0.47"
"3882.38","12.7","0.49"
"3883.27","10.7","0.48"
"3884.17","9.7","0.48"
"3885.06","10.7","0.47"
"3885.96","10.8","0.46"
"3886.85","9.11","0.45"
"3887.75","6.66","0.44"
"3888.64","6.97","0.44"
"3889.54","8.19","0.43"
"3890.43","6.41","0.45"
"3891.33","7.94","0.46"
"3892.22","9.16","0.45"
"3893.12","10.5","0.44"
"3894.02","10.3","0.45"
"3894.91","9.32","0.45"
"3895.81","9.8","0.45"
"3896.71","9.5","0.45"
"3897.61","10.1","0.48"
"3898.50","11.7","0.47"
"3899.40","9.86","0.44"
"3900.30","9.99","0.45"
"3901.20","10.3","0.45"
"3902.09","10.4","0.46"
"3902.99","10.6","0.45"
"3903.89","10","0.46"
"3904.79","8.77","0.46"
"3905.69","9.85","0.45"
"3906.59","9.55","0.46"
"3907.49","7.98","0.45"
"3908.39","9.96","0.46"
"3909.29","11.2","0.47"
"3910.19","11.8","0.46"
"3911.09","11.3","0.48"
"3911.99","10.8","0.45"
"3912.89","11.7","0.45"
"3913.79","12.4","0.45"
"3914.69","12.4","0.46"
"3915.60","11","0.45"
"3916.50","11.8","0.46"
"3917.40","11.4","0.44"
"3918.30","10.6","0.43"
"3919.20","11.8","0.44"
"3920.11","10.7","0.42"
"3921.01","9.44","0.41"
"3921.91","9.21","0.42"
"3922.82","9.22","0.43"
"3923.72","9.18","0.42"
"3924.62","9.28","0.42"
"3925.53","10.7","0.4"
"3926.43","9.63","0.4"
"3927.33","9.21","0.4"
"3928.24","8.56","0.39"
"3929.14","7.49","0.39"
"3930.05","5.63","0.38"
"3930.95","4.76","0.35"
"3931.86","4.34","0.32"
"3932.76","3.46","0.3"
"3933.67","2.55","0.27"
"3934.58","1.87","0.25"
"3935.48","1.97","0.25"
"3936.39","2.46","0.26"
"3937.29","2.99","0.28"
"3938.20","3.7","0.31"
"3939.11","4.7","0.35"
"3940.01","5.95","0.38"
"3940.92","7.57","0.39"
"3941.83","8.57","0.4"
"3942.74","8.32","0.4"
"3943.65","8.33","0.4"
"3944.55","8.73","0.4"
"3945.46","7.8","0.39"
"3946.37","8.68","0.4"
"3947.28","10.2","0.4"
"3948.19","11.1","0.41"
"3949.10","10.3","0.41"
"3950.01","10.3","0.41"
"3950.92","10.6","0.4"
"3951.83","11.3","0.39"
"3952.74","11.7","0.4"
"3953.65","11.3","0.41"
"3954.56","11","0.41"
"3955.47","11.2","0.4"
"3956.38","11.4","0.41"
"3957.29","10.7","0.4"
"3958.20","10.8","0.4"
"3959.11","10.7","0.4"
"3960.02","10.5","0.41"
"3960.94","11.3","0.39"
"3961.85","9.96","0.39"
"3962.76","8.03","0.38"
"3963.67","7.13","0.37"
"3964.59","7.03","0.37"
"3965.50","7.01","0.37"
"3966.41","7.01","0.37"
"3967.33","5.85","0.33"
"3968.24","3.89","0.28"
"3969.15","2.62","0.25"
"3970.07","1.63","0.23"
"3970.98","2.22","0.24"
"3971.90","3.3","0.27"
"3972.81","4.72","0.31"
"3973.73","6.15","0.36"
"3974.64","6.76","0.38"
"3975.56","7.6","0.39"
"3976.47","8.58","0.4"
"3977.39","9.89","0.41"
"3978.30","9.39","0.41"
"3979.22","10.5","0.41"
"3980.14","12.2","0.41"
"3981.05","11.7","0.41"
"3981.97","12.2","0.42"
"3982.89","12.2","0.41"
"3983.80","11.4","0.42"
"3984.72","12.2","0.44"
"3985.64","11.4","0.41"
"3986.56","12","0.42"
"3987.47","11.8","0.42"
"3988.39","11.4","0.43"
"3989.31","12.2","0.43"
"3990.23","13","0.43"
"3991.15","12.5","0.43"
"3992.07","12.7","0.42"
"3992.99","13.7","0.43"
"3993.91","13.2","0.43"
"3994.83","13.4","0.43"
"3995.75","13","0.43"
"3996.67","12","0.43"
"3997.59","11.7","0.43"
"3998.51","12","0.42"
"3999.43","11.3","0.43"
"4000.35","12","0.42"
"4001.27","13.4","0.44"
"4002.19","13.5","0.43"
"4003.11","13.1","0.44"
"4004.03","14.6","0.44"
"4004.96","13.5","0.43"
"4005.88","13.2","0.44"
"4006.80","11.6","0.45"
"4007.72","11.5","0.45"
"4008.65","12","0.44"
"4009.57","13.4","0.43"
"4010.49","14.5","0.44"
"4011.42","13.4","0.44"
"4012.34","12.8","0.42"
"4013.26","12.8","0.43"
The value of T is -0.24 mag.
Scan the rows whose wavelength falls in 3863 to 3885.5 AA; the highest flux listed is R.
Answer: 12.7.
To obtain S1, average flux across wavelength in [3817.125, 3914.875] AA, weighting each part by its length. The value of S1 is 9.61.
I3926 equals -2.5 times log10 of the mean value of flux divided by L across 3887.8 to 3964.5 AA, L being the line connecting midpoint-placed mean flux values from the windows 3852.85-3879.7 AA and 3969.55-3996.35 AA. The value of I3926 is 0.148 mag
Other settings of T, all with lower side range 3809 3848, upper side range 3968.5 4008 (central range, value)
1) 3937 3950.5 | 0.27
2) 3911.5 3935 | 0.12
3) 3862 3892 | -0.09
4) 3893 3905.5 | -0.05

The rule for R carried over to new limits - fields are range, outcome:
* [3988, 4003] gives 13.7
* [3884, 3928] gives 12.4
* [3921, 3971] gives 11.7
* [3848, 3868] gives 13.6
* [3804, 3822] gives 12.9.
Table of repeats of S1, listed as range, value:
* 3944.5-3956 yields 10.4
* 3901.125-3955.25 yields 8.8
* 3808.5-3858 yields 9.29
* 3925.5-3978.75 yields 7.45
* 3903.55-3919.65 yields 10.8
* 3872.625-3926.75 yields 10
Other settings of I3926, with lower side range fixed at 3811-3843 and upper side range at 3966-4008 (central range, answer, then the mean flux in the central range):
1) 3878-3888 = -0.11 mag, 10.1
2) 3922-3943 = 0.48 mag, 6.21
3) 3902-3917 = -0.14 mag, 10.7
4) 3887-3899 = 0.03 mag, 8.97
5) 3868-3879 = -0.21 mag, 10.9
